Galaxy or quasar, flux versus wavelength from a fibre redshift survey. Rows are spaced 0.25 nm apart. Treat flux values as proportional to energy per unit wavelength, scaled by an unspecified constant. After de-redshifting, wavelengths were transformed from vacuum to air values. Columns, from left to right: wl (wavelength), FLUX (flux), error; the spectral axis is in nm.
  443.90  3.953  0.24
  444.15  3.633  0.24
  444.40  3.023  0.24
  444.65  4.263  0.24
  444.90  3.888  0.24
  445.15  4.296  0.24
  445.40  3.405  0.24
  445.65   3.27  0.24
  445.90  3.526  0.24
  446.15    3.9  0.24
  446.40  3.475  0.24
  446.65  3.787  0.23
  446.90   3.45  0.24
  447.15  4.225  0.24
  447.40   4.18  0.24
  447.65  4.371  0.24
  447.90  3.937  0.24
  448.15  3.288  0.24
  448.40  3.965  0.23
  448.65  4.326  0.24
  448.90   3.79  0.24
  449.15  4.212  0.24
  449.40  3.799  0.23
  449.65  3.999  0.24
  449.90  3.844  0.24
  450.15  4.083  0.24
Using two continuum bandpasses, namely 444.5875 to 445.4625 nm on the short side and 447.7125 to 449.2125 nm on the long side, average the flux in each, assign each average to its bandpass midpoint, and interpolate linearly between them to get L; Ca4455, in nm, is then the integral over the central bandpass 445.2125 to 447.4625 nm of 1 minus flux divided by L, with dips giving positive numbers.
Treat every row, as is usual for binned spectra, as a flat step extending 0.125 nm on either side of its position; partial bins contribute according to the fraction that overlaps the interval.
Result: 0.151 nm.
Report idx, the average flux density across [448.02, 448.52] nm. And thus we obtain 3.63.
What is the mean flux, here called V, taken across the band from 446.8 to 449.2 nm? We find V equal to 3.97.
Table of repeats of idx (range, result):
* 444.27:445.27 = 3.86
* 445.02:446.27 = 3.68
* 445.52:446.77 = 3.59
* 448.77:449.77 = 3.95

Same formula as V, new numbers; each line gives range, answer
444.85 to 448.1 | 3.81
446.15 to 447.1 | 3.67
